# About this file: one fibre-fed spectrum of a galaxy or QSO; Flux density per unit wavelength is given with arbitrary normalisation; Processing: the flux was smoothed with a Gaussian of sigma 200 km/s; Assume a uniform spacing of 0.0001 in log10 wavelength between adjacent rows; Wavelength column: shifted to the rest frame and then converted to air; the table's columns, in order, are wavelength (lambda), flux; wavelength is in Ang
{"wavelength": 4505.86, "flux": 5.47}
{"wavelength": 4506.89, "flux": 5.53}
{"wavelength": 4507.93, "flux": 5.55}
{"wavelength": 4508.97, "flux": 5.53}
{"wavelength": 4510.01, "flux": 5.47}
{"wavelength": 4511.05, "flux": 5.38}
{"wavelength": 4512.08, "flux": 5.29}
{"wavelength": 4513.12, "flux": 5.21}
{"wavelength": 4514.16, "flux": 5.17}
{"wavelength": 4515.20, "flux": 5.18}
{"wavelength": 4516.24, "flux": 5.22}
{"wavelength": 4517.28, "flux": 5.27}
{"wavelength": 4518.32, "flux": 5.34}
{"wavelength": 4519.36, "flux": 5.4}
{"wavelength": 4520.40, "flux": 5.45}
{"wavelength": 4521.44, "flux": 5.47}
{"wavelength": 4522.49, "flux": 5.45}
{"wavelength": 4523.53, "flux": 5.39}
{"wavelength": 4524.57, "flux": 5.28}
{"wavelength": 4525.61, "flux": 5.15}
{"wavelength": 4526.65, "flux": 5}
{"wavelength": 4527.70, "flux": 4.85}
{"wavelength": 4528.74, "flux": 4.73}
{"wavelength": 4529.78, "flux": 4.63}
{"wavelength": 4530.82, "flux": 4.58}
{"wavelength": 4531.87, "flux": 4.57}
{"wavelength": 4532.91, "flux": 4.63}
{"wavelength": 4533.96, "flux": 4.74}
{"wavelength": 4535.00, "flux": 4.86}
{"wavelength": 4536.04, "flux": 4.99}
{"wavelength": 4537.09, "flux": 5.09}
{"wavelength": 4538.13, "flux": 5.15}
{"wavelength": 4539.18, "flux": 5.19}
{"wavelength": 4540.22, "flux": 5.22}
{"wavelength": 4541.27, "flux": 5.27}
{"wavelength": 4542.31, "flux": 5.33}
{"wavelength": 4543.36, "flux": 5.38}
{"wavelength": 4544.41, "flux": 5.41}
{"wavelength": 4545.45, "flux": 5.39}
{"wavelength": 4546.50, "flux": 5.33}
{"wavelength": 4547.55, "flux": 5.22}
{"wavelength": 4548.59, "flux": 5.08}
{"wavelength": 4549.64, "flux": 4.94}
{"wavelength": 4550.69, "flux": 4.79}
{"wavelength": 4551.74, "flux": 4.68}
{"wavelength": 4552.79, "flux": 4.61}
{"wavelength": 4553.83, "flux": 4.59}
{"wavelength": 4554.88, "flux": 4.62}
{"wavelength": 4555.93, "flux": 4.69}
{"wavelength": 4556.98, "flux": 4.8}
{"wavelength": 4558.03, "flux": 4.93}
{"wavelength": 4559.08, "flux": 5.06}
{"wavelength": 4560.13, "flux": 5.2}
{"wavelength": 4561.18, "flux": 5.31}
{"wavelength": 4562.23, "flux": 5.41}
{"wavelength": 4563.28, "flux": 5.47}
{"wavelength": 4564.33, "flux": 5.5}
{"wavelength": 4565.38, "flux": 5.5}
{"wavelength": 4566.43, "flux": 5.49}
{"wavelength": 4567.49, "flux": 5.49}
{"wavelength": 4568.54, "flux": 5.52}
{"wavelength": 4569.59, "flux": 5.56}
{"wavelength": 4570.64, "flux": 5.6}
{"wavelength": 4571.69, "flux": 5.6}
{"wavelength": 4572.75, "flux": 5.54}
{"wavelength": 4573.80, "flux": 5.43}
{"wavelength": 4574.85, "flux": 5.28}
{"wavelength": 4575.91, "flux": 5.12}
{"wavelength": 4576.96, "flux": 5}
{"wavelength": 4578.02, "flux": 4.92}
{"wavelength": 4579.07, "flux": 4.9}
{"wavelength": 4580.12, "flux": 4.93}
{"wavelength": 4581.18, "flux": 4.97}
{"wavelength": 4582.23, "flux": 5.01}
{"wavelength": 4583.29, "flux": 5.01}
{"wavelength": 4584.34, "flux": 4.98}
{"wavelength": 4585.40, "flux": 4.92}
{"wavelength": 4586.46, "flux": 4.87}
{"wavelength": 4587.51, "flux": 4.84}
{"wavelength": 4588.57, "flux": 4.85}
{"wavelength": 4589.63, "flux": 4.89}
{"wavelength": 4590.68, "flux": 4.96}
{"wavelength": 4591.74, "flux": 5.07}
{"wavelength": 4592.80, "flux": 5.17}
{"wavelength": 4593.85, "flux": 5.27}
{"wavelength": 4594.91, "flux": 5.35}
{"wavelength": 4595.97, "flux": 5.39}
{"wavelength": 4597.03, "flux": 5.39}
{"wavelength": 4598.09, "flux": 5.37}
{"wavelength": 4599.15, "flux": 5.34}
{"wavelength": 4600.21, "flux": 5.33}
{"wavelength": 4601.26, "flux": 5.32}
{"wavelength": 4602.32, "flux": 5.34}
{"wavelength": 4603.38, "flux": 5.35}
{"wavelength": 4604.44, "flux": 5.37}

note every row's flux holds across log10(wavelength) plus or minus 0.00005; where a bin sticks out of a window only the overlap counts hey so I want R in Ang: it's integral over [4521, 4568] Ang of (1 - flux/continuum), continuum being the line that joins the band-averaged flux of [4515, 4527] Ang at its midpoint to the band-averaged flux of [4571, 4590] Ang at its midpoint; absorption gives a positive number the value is 1.2 Ang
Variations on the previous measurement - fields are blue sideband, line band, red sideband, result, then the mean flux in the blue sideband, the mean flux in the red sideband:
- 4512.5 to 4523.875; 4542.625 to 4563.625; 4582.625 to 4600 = 0.69 Ang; 5.32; 5.11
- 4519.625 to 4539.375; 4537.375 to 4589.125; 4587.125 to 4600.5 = -0.48 Ang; 5.01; 5.17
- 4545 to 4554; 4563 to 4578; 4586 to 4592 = -1.46 Ang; 4.97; 4.91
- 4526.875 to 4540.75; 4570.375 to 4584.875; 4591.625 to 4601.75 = 0.06 Ang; 4.87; 5.31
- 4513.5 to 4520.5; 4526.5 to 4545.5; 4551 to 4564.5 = 0.53 Ang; 5.28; 4.97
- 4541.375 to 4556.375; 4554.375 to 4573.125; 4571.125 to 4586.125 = -0.85 Ang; 5.01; 5.11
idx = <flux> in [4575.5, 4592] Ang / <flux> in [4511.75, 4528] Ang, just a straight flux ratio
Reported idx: 0.94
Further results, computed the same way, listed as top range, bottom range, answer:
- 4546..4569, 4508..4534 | 0.99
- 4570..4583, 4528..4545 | 1.04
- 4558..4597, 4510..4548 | 1.01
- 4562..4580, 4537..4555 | 1.06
